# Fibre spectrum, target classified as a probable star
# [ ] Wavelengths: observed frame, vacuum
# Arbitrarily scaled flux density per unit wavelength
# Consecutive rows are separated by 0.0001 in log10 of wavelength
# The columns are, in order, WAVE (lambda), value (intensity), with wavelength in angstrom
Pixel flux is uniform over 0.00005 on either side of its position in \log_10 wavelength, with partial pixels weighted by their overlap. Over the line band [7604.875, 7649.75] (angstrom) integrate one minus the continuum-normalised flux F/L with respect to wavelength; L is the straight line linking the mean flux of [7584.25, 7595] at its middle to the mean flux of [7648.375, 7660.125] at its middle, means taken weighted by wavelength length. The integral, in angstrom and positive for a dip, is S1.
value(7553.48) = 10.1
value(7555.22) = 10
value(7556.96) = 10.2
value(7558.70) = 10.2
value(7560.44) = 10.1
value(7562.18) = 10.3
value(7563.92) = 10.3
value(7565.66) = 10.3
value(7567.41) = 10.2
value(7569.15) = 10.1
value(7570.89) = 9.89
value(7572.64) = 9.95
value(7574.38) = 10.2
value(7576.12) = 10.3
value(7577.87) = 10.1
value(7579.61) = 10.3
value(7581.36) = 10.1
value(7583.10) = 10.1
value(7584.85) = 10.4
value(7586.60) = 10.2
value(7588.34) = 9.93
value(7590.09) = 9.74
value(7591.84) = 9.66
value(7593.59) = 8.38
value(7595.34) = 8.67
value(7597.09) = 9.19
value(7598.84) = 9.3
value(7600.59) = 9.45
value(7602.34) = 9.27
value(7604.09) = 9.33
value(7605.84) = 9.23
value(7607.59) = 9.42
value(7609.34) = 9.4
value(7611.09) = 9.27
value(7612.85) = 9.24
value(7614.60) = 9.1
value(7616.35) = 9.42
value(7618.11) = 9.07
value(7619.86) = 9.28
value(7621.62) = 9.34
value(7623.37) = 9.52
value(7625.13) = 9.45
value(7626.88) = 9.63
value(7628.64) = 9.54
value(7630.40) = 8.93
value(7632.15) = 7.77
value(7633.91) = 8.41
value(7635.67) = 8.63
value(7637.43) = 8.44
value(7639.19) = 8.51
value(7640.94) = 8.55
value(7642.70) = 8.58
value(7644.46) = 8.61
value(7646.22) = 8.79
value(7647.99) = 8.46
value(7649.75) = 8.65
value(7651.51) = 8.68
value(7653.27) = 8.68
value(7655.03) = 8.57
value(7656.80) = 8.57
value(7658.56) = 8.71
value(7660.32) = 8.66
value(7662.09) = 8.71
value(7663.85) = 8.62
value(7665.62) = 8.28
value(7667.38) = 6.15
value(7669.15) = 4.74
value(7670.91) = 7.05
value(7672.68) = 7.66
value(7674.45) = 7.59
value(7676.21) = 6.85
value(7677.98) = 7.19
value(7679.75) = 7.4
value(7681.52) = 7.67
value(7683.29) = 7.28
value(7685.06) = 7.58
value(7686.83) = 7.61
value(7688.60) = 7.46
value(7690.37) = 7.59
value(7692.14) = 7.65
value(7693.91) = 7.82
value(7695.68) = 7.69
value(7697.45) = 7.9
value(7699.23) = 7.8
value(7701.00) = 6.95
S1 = 0.4 angstrom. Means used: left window 9.65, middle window 8.98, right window 8.64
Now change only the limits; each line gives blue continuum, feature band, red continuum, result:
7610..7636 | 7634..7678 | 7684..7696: 1.5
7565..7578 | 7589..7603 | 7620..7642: 0.6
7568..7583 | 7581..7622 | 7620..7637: 0.6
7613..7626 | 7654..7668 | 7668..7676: -2.0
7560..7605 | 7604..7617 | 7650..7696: -0.2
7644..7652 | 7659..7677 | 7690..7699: 1.7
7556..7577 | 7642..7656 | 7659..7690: -0.9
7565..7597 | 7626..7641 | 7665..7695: -0.4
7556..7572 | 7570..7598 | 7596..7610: -0.2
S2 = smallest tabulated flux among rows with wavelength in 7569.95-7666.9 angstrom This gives 7.77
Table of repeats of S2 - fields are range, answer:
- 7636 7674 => 4.74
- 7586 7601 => 8.38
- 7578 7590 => 9.93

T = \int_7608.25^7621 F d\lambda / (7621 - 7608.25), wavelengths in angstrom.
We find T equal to 9.26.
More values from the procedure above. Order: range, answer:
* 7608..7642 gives 9.03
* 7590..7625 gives 9.26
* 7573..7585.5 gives 10.2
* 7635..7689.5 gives 7.96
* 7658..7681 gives 7.49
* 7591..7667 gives 8.91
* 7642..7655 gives 8.63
